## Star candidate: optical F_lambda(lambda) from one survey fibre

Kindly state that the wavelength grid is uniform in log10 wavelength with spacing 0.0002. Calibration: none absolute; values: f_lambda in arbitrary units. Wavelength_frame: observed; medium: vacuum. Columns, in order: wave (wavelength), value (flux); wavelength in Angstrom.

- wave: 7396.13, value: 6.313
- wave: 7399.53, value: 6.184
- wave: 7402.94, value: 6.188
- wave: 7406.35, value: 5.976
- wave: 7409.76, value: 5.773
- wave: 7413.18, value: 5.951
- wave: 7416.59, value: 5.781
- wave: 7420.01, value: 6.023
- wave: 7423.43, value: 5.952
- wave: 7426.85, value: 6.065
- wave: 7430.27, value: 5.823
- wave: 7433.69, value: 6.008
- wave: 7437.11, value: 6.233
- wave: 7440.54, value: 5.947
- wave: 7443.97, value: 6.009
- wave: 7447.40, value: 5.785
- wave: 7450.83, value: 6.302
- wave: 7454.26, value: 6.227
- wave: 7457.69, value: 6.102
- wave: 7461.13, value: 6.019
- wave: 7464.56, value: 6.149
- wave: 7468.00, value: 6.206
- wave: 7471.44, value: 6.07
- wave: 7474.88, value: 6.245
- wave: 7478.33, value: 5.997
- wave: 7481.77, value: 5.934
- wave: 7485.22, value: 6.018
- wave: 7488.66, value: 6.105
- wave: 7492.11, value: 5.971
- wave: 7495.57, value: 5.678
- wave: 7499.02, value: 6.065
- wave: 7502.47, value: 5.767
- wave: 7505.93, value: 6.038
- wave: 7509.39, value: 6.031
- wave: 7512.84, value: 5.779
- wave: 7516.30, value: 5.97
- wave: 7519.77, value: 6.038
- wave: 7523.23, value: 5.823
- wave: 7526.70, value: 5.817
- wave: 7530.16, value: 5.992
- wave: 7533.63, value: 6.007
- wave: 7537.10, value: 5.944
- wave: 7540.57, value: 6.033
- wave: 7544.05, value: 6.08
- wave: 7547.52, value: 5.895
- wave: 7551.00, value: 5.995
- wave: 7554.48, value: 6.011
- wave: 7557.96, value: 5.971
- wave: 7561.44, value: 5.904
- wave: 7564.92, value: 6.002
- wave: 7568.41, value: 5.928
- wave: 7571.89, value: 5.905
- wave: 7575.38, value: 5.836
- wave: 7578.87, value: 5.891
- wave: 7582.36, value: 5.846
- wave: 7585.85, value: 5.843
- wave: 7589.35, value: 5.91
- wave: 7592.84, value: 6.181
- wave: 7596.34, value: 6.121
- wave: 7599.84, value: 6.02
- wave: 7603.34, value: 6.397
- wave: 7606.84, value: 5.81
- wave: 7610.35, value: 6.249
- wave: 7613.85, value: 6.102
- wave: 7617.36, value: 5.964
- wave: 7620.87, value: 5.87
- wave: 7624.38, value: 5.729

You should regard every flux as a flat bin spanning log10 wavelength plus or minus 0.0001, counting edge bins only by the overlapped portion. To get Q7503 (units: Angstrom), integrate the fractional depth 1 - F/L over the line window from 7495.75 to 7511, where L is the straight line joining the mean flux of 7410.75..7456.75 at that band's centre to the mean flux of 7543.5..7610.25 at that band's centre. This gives 0.1 Angstrom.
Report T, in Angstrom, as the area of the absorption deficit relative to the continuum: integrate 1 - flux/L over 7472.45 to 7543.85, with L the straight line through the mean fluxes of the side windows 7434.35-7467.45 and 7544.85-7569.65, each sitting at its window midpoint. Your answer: 0.6 Angstrom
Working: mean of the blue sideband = 6.09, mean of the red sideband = 5.96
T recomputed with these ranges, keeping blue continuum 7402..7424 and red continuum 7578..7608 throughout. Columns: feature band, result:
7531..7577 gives 0.24 Angstrom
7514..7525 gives 0.08 Angstrom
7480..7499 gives 0.05 Angstrom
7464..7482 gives -0.45 Angstrom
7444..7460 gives -0.37 Angstrom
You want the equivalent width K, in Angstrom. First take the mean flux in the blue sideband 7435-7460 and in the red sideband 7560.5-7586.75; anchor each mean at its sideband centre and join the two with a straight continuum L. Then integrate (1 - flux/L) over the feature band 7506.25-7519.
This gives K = 0.1 Angstrom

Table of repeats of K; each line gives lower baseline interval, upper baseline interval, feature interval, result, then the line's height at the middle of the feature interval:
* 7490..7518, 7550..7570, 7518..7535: 0.0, 5.94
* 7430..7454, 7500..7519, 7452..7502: -0.6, 5.98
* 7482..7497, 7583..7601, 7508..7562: 0.1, 5.97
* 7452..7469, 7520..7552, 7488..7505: 0.4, 6.06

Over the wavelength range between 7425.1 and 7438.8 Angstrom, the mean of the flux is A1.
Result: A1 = 6.03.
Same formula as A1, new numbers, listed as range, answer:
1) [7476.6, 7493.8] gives 6.01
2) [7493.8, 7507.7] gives 5.88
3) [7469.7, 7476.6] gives 6.16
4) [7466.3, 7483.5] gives 6.09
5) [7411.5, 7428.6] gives 5.95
